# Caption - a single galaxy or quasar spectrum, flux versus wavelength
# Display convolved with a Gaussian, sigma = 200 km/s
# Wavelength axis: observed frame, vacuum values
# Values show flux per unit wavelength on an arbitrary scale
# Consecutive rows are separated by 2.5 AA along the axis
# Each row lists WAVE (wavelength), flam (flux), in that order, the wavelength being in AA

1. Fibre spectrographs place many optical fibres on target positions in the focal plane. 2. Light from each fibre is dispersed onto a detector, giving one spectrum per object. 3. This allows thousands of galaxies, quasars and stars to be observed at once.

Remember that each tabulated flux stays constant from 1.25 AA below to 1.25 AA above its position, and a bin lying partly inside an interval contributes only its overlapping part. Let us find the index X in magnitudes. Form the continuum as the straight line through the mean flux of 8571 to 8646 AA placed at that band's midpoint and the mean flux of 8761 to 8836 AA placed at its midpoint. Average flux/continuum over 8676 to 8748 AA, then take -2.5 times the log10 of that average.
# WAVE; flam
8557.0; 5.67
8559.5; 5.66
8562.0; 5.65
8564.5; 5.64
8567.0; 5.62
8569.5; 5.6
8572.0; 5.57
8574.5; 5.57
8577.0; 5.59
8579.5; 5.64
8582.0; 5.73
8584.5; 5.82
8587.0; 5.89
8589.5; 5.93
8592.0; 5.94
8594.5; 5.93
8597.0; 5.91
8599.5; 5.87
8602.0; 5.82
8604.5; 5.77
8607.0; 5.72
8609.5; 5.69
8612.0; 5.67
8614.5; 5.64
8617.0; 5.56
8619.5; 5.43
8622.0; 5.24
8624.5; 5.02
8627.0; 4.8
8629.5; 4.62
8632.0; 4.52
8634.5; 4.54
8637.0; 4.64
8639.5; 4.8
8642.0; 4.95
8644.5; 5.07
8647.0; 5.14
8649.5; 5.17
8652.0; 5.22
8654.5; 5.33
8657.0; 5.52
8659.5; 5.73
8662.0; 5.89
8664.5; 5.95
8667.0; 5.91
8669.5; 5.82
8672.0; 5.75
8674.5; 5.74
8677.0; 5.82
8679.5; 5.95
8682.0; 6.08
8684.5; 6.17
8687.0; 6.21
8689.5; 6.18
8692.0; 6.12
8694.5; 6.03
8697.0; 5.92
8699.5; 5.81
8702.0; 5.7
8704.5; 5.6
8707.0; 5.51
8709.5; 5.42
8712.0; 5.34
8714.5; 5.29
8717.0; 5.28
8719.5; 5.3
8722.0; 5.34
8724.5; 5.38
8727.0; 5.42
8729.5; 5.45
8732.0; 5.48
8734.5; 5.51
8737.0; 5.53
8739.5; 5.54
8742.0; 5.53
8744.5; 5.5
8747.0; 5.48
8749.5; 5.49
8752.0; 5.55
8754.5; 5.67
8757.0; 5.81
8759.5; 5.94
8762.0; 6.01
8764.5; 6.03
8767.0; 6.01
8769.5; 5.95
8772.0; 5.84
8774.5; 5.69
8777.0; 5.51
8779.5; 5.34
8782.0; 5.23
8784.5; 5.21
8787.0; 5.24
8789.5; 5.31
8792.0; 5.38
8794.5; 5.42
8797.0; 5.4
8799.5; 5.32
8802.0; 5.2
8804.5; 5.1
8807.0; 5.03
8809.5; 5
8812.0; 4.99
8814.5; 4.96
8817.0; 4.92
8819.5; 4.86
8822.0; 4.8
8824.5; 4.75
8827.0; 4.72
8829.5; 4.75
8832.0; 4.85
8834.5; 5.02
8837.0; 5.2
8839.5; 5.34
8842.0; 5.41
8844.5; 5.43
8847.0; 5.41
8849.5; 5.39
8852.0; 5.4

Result -0.06 mag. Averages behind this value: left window 5.43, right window 5.26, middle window 5.65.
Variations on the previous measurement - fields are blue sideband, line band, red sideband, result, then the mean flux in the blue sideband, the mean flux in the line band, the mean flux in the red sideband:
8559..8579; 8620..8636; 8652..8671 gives 0.177 mag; 5.61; 4.82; 5.7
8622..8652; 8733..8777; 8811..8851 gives -0.147 mag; 4.88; 5.7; 5.05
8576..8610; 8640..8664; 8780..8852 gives 0.058 mag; 5.81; 5.34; 5.14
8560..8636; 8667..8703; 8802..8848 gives -0.118 mag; 5.53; 5.95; 5.03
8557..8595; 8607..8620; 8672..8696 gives 0.038 mag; 5.71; 5.62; 6.02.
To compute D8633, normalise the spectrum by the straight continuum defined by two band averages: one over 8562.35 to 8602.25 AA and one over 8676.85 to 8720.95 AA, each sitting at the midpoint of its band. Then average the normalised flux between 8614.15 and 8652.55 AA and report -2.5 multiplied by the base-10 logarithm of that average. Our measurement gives 0.15 mag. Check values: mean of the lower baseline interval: 5.75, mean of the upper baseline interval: 5.76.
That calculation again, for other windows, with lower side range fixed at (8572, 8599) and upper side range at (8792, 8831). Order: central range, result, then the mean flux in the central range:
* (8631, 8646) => 0.18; 4.76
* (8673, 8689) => -0.10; 6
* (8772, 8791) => -0.05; 5.39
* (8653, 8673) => -0.04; 5.73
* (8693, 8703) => -0.09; 5.88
